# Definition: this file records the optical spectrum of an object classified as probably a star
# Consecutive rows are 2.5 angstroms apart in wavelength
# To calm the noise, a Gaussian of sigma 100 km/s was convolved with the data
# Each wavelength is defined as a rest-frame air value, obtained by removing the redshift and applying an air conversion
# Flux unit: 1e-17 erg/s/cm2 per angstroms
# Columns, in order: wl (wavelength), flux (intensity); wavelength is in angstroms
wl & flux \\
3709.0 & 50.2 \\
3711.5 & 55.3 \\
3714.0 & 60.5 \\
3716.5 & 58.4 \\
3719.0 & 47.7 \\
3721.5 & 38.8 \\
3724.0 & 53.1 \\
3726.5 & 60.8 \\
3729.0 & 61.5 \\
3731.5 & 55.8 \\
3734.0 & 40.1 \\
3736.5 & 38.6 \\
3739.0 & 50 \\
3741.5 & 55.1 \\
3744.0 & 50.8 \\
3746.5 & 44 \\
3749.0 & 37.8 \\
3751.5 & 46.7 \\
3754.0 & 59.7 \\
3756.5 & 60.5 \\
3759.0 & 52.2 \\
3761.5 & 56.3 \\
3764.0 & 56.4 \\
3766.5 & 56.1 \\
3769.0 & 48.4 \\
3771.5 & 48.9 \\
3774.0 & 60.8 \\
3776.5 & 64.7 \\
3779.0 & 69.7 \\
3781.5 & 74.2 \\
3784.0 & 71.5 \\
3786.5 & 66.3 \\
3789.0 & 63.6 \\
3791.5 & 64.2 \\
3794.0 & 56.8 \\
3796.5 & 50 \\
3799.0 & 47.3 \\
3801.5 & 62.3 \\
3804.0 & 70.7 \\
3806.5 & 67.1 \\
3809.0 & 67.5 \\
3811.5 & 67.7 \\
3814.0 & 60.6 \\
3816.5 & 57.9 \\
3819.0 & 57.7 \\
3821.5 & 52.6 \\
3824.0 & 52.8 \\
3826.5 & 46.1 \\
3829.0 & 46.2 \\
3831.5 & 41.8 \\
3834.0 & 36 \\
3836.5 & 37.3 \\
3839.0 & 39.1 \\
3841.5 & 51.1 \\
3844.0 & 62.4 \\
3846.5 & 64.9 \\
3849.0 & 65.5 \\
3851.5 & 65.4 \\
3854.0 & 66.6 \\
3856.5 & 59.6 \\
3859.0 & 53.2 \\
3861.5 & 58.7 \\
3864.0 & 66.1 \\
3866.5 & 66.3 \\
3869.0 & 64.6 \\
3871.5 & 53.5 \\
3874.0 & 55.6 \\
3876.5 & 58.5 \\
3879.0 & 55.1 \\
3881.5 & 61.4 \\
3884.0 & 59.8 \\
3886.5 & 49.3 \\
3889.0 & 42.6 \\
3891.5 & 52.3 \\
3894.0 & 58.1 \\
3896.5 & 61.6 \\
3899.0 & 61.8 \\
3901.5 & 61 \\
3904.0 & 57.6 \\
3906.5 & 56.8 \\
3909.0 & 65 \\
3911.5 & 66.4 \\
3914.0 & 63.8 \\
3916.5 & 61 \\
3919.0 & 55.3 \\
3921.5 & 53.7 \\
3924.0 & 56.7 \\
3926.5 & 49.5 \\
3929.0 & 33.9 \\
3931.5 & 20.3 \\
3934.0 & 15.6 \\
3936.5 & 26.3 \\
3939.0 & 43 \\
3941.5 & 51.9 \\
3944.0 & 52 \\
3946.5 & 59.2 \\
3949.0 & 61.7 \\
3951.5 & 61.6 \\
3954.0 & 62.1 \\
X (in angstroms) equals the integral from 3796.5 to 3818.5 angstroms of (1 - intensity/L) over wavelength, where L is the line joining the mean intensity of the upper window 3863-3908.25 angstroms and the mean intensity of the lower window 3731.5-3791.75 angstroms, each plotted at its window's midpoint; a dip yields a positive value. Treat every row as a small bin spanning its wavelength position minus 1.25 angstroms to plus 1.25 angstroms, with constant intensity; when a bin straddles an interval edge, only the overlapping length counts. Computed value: -2.1 angstroms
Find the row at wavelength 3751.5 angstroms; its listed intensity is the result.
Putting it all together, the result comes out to 46.7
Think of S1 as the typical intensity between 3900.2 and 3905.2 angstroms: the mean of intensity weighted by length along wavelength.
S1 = 59.3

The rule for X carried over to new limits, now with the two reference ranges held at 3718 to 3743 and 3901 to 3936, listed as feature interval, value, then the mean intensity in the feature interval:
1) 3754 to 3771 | -1.6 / 55.1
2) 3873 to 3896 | -2.1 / 55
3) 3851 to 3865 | -3.0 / 61.3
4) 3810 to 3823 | -2.3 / 59.3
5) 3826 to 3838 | 2.2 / 41.1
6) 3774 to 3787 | -4.8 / 68.6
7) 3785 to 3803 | -3.1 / 59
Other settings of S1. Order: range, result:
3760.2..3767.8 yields 56.2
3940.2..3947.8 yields 54.3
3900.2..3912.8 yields 61.4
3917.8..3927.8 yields 53.7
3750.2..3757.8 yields 55.5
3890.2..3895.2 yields 55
